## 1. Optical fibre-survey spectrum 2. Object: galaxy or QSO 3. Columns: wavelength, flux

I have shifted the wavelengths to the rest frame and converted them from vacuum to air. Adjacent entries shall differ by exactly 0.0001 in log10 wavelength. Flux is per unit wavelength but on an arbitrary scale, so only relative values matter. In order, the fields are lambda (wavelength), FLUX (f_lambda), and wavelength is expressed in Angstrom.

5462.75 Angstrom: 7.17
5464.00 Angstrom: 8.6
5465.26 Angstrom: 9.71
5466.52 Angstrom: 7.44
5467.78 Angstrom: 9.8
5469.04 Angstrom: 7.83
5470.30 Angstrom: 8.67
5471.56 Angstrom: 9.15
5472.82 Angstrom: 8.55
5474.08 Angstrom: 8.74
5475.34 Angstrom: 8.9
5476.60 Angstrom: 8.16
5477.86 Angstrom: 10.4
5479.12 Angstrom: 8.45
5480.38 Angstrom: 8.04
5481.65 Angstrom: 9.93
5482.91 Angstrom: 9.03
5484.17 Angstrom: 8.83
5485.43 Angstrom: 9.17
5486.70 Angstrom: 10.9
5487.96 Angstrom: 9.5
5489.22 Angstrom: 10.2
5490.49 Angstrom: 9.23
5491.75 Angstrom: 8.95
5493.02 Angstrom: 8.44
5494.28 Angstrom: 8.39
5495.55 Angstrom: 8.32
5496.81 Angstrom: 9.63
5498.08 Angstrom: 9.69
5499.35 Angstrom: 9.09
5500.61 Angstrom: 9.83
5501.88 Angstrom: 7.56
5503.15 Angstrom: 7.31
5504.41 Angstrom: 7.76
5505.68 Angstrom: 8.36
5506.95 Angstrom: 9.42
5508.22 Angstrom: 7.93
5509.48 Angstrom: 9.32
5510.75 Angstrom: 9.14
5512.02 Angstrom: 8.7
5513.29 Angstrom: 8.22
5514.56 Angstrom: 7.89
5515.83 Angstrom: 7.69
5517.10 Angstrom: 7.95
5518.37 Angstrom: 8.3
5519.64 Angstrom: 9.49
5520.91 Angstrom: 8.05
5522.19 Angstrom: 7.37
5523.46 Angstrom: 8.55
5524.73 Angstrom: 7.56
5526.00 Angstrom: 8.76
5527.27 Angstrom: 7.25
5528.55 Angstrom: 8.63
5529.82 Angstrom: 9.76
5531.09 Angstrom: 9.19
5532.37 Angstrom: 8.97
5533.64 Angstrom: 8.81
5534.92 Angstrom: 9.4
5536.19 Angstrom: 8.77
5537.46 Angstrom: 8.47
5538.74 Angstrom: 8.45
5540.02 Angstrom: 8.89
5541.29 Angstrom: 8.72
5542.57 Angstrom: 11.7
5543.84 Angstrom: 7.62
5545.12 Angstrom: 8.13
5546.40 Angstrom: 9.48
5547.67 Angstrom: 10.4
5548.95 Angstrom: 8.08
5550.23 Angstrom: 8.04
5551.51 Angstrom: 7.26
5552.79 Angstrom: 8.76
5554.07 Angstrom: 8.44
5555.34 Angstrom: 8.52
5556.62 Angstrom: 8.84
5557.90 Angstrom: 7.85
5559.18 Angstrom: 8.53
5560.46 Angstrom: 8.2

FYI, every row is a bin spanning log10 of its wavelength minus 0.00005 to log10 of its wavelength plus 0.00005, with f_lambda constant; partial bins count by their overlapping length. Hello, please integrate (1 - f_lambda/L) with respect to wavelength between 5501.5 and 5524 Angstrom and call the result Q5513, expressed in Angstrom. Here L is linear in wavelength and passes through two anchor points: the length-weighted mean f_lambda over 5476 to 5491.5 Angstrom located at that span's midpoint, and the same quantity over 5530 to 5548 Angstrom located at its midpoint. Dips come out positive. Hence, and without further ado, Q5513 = 2.2 Angstrom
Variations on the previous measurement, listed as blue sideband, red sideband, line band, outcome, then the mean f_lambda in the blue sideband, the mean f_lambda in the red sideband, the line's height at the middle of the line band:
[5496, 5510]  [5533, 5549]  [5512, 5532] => 1.2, 8.71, 9.03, 8.87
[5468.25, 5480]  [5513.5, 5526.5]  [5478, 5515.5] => -1.8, 8.76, 8.16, 8.46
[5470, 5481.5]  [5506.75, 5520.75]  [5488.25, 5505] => -0.3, 8.83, 8.51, 8.66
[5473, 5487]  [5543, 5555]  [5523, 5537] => 0.0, 9.08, 8.53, 8.68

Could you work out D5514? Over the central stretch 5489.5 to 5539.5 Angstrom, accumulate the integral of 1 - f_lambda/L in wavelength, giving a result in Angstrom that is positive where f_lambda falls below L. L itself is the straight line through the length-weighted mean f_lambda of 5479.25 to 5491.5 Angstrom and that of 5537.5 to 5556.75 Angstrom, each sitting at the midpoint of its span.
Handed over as 2.7 Angstrom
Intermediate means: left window 9.37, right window 8.74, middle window 8.59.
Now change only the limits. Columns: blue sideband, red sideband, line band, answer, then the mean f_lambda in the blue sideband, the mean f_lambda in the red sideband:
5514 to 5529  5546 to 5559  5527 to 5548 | -1.6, 8.12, 8.55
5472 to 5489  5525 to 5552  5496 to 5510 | 0.5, 9.15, 8.79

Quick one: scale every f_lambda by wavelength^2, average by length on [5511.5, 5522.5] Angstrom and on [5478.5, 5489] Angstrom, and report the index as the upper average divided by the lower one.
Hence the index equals 0.89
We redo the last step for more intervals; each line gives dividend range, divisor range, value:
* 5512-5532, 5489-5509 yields 0.96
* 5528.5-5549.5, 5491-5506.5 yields 1.06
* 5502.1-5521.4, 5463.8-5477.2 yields 0.98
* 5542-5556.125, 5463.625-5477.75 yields 1.03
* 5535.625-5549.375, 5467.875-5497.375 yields 1.02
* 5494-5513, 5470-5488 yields 0.96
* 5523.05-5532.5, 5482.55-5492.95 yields 0.92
